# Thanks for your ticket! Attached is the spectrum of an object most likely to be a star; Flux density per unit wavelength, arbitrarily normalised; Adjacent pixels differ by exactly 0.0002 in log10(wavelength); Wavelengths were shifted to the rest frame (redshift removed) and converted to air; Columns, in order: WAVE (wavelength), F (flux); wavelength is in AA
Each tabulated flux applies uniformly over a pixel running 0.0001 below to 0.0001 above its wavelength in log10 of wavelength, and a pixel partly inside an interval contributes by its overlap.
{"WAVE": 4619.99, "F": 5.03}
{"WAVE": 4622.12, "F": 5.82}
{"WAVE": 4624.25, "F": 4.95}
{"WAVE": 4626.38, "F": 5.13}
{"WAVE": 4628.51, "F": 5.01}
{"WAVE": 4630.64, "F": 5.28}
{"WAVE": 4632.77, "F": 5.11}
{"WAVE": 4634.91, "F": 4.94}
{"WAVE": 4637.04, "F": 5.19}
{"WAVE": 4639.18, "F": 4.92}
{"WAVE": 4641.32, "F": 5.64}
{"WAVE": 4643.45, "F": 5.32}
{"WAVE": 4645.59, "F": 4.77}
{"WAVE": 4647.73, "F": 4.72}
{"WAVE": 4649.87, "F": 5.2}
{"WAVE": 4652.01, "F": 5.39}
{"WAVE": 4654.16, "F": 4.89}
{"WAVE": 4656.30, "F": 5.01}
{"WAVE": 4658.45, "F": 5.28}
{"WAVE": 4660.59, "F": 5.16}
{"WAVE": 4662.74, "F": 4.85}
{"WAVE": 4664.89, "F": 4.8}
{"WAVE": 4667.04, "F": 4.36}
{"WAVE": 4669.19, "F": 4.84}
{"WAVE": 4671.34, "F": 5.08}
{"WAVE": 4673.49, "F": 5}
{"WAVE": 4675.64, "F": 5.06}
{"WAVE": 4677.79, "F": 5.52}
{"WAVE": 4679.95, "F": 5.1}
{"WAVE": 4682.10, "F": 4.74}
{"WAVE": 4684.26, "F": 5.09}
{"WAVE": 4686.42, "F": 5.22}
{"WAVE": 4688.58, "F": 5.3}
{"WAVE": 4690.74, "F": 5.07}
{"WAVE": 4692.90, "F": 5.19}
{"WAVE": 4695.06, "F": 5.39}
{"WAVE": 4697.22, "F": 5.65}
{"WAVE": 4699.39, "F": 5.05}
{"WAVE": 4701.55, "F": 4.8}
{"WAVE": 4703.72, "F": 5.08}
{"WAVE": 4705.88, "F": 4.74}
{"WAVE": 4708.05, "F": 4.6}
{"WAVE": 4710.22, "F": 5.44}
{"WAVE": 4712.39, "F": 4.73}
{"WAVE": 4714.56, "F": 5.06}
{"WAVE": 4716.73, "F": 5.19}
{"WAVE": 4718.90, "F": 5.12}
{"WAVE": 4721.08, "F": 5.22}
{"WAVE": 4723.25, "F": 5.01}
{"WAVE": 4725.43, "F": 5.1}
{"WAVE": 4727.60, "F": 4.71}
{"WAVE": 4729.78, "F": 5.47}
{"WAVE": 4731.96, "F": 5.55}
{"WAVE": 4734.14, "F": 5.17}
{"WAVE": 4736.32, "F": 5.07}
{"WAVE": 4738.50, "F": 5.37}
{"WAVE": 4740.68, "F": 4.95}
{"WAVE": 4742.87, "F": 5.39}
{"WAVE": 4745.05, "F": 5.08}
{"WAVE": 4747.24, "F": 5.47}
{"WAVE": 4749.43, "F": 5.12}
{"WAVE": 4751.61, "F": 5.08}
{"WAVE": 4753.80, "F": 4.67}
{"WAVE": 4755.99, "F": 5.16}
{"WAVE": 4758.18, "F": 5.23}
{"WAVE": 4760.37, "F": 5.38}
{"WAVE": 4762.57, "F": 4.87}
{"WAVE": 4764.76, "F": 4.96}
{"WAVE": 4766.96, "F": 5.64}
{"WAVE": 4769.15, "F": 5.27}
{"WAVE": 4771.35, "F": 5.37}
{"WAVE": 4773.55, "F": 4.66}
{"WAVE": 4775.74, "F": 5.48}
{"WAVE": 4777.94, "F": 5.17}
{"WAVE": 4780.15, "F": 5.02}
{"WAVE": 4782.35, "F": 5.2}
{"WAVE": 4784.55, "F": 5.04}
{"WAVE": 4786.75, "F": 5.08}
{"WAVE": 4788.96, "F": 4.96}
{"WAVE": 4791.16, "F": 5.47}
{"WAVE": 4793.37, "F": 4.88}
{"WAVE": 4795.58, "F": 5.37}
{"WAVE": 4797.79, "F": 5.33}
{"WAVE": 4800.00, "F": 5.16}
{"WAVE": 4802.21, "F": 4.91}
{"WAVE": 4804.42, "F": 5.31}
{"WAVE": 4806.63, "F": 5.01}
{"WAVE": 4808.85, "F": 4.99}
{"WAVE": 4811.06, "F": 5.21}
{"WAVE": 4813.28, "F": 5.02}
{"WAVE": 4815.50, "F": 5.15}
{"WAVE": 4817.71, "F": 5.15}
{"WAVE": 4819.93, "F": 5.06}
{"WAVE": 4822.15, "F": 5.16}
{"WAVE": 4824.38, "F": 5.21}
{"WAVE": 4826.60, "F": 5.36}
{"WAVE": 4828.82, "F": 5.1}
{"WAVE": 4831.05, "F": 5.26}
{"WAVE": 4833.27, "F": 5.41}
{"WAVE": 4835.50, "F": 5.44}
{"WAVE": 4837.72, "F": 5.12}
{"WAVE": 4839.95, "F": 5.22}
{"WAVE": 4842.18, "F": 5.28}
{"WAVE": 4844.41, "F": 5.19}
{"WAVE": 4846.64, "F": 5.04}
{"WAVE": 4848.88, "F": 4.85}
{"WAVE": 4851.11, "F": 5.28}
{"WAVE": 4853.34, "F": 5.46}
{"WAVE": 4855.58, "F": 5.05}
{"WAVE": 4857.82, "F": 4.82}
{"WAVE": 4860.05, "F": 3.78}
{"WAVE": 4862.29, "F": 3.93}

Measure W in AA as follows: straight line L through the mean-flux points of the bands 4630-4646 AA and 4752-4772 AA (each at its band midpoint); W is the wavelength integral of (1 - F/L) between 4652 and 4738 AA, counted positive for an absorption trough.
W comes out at 1.4 AA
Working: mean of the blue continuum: 5.16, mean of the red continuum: 5.16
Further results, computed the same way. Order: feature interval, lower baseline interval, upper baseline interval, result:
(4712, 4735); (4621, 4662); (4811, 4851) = 0.1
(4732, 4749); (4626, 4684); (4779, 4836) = -0.4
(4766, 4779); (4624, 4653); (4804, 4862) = -0.4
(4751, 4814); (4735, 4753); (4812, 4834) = 0.6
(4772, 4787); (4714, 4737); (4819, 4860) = 0.1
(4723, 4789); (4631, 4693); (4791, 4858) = -0.4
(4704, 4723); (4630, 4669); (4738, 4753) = 0.5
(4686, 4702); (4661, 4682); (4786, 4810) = -0.8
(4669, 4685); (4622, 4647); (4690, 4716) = 0.1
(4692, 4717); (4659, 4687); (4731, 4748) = 0.2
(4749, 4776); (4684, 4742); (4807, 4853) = 0.1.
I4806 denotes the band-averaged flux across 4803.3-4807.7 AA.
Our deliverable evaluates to 5.17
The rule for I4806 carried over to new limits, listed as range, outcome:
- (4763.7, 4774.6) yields 5.18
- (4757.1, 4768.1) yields 5.22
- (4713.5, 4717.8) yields 5.13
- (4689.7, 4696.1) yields 5.22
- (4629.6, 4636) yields 5.11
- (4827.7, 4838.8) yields 5.27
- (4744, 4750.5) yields 5.22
